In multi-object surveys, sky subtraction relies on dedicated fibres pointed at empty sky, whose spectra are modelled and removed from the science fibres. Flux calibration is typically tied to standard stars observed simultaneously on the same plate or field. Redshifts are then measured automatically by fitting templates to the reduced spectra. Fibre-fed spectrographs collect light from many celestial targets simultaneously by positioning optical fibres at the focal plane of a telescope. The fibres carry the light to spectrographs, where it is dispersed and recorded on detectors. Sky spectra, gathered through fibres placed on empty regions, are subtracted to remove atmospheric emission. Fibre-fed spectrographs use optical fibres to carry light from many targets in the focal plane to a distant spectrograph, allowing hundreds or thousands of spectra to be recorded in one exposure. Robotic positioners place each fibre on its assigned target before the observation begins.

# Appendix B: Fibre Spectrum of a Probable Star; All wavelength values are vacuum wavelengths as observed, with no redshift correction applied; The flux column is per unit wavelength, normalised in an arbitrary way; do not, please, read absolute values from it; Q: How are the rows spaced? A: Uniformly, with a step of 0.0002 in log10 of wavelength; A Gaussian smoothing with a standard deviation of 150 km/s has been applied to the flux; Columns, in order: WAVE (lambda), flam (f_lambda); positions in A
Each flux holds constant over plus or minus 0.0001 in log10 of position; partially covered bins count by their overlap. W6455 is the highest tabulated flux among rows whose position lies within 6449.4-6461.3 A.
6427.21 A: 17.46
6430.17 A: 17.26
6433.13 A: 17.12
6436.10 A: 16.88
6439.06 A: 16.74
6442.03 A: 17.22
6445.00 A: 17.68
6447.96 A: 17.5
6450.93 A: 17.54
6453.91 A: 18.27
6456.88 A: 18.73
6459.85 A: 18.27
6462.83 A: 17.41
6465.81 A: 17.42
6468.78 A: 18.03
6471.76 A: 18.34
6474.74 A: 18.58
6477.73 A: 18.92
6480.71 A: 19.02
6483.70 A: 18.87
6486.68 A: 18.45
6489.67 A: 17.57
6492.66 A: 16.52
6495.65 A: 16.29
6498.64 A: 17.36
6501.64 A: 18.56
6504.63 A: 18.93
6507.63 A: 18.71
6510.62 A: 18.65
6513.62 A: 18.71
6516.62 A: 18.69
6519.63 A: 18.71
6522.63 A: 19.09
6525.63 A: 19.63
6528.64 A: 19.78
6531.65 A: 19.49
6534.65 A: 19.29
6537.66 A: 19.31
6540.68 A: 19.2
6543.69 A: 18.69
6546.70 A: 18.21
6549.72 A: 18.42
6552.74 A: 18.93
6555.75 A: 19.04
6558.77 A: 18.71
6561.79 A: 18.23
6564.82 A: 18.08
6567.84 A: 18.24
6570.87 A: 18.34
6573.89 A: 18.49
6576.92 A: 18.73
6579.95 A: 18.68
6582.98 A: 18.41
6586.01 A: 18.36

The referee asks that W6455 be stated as 18.73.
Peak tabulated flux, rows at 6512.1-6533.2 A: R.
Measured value 19.78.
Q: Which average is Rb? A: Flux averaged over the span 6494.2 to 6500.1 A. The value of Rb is 16.8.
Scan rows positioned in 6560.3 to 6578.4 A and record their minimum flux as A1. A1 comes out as 18.08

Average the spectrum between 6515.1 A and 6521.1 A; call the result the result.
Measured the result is 18.7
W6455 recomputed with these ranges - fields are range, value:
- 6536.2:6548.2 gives 19.31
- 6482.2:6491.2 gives 18.87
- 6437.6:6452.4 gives 17.68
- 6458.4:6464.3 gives 18.27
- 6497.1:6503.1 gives 18.56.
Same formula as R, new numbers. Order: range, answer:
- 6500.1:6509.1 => 18.93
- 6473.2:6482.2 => 19.02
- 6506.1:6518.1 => 18.71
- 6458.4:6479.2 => 18.92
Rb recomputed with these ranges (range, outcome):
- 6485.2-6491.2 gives 18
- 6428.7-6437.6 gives 17.1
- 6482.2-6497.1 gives 17.5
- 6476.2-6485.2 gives 18.9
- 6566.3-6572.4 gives 18.3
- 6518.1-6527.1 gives 19.1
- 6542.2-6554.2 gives 18.6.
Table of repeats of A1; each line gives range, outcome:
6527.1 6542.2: 19.2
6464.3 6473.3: 17.42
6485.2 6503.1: 16.29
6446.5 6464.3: 17.41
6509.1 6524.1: 18.65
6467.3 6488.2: 18.03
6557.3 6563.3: 18.23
